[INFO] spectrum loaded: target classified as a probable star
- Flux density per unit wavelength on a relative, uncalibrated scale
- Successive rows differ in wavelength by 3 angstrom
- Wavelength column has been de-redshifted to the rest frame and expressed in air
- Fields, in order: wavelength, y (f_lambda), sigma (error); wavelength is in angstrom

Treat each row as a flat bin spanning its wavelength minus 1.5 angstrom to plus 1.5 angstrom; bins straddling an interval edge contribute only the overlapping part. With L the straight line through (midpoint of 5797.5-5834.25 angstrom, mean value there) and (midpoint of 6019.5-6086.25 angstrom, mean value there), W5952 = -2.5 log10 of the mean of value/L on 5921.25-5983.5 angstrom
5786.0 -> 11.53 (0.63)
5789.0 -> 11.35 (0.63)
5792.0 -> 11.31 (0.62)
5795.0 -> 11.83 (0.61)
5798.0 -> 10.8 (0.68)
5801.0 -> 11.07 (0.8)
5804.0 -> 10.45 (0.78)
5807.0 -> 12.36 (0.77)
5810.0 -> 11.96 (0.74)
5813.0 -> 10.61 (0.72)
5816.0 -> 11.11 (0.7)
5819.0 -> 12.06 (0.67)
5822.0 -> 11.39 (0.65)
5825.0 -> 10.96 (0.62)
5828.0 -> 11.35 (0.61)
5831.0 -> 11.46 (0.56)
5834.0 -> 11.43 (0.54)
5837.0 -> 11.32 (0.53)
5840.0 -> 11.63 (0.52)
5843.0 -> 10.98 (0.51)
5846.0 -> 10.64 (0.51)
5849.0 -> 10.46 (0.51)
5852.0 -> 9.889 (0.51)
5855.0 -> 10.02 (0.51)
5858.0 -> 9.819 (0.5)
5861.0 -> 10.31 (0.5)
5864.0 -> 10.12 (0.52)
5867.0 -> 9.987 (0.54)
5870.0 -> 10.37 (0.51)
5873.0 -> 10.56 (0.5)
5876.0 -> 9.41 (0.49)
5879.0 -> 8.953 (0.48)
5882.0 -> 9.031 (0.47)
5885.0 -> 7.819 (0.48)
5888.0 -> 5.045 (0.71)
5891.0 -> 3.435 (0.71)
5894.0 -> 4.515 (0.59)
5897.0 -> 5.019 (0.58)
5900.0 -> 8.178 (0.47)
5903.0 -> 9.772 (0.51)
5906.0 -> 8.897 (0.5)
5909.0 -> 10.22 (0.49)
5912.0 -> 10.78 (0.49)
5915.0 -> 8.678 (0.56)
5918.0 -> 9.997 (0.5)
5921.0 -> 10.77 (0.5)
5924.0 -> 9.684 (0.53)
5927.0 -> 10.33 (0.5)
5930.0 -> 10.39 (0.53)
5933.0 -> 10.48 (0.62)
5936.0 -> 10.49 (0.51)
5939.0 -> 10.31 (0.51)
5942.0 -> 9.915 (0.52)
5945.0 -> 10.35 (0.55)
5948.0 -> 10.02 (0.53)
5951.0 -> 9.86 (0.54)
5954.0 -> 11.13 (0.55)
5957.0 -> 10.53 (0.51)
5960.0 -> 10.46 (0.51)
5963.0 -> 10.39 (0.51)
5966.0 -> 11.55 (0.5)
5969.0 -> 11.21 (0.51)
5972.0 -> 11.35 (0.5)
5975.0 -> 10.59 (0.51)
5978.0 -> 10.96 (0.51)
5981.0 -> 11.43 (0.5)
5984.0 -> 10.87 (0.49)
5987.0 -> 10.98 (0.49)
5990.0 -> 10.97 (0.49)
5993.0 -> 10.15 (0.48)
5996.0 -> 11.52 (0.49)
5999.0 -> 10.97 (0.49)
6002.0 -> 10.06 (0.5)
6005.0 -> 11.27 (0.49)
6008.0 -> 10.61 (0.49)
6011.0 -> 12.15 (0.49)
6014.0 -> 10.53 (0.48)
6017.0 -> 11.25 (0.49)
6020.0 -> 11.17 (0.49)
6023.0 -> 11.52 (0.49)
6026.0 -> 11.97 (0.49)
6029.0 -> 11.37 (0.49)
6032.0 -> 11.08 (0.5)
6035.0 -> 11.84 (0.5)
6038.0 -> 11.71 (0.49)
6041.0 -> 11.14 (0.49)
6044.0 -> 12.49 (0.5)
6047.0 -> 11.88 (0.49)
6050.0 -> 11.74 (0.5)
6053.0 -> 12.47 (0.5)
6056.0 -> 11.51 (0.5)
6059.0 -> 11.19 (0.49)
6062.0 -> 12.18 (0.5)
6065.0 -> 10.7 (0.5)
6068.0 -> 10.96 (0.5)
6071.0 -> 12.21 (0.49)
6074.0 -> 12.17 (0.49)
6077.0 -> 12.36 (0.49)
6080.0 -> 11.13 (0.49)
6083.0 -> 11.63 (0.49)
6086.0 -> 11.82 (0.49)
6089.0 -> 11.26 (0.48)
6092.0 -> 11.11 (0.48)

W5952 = 0.09 mag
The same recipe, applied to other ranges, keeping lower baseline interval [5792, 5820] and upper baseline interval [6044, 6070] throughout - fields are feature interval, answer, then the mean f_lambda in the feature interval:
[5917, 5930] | 0.13 mag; 10.2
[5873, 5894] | 0.48 mag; 7.32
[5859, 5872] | 0.12 mag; 10.2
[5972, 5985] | 0.05 mag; 11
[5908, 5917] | 0.16 mag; 9.88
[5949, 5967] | 0.09 mag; 10.6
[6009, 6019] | 0.03 mag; 11.3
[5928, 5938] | 0.10 mag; 10.4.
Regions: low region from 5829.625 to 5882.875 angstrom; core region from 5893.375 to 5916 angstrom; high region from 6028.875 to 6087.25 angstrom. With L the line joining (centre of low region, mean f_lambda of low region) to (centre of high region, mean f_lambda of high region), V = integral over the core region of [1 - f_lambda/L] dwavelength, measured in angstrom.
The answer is 4.9 angstrom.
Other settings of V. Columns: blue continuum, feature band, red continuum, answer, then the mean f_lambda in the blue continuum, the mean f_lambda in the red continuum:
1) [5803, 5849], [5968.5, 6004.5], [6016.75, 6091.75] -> 1.9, 11.3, 11.6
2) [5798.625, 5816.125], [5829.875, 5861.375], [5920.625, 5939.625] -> 0.7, 11.2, 10.3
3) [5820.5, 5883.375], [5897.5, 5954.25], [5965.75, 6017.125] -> 4.5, 10.5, 11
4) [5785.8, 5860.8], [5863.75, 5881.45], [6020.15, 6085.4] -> 2.2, 11.1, 11.7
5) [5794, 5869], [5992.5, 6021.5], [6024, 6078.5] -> 1.4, 11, 11.7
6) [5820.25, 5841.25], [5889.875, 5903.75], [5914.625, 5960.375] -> 6.0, 11.4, 10.2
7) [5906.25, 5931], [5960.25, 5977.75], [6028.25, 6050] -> -0.4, 10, 11.7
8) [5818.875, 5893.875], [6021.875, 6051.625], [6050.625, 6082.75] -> -0.7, 9.8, 11.7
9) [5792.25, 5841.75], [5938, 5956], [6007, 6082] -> 1.9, 11.4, 11.6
